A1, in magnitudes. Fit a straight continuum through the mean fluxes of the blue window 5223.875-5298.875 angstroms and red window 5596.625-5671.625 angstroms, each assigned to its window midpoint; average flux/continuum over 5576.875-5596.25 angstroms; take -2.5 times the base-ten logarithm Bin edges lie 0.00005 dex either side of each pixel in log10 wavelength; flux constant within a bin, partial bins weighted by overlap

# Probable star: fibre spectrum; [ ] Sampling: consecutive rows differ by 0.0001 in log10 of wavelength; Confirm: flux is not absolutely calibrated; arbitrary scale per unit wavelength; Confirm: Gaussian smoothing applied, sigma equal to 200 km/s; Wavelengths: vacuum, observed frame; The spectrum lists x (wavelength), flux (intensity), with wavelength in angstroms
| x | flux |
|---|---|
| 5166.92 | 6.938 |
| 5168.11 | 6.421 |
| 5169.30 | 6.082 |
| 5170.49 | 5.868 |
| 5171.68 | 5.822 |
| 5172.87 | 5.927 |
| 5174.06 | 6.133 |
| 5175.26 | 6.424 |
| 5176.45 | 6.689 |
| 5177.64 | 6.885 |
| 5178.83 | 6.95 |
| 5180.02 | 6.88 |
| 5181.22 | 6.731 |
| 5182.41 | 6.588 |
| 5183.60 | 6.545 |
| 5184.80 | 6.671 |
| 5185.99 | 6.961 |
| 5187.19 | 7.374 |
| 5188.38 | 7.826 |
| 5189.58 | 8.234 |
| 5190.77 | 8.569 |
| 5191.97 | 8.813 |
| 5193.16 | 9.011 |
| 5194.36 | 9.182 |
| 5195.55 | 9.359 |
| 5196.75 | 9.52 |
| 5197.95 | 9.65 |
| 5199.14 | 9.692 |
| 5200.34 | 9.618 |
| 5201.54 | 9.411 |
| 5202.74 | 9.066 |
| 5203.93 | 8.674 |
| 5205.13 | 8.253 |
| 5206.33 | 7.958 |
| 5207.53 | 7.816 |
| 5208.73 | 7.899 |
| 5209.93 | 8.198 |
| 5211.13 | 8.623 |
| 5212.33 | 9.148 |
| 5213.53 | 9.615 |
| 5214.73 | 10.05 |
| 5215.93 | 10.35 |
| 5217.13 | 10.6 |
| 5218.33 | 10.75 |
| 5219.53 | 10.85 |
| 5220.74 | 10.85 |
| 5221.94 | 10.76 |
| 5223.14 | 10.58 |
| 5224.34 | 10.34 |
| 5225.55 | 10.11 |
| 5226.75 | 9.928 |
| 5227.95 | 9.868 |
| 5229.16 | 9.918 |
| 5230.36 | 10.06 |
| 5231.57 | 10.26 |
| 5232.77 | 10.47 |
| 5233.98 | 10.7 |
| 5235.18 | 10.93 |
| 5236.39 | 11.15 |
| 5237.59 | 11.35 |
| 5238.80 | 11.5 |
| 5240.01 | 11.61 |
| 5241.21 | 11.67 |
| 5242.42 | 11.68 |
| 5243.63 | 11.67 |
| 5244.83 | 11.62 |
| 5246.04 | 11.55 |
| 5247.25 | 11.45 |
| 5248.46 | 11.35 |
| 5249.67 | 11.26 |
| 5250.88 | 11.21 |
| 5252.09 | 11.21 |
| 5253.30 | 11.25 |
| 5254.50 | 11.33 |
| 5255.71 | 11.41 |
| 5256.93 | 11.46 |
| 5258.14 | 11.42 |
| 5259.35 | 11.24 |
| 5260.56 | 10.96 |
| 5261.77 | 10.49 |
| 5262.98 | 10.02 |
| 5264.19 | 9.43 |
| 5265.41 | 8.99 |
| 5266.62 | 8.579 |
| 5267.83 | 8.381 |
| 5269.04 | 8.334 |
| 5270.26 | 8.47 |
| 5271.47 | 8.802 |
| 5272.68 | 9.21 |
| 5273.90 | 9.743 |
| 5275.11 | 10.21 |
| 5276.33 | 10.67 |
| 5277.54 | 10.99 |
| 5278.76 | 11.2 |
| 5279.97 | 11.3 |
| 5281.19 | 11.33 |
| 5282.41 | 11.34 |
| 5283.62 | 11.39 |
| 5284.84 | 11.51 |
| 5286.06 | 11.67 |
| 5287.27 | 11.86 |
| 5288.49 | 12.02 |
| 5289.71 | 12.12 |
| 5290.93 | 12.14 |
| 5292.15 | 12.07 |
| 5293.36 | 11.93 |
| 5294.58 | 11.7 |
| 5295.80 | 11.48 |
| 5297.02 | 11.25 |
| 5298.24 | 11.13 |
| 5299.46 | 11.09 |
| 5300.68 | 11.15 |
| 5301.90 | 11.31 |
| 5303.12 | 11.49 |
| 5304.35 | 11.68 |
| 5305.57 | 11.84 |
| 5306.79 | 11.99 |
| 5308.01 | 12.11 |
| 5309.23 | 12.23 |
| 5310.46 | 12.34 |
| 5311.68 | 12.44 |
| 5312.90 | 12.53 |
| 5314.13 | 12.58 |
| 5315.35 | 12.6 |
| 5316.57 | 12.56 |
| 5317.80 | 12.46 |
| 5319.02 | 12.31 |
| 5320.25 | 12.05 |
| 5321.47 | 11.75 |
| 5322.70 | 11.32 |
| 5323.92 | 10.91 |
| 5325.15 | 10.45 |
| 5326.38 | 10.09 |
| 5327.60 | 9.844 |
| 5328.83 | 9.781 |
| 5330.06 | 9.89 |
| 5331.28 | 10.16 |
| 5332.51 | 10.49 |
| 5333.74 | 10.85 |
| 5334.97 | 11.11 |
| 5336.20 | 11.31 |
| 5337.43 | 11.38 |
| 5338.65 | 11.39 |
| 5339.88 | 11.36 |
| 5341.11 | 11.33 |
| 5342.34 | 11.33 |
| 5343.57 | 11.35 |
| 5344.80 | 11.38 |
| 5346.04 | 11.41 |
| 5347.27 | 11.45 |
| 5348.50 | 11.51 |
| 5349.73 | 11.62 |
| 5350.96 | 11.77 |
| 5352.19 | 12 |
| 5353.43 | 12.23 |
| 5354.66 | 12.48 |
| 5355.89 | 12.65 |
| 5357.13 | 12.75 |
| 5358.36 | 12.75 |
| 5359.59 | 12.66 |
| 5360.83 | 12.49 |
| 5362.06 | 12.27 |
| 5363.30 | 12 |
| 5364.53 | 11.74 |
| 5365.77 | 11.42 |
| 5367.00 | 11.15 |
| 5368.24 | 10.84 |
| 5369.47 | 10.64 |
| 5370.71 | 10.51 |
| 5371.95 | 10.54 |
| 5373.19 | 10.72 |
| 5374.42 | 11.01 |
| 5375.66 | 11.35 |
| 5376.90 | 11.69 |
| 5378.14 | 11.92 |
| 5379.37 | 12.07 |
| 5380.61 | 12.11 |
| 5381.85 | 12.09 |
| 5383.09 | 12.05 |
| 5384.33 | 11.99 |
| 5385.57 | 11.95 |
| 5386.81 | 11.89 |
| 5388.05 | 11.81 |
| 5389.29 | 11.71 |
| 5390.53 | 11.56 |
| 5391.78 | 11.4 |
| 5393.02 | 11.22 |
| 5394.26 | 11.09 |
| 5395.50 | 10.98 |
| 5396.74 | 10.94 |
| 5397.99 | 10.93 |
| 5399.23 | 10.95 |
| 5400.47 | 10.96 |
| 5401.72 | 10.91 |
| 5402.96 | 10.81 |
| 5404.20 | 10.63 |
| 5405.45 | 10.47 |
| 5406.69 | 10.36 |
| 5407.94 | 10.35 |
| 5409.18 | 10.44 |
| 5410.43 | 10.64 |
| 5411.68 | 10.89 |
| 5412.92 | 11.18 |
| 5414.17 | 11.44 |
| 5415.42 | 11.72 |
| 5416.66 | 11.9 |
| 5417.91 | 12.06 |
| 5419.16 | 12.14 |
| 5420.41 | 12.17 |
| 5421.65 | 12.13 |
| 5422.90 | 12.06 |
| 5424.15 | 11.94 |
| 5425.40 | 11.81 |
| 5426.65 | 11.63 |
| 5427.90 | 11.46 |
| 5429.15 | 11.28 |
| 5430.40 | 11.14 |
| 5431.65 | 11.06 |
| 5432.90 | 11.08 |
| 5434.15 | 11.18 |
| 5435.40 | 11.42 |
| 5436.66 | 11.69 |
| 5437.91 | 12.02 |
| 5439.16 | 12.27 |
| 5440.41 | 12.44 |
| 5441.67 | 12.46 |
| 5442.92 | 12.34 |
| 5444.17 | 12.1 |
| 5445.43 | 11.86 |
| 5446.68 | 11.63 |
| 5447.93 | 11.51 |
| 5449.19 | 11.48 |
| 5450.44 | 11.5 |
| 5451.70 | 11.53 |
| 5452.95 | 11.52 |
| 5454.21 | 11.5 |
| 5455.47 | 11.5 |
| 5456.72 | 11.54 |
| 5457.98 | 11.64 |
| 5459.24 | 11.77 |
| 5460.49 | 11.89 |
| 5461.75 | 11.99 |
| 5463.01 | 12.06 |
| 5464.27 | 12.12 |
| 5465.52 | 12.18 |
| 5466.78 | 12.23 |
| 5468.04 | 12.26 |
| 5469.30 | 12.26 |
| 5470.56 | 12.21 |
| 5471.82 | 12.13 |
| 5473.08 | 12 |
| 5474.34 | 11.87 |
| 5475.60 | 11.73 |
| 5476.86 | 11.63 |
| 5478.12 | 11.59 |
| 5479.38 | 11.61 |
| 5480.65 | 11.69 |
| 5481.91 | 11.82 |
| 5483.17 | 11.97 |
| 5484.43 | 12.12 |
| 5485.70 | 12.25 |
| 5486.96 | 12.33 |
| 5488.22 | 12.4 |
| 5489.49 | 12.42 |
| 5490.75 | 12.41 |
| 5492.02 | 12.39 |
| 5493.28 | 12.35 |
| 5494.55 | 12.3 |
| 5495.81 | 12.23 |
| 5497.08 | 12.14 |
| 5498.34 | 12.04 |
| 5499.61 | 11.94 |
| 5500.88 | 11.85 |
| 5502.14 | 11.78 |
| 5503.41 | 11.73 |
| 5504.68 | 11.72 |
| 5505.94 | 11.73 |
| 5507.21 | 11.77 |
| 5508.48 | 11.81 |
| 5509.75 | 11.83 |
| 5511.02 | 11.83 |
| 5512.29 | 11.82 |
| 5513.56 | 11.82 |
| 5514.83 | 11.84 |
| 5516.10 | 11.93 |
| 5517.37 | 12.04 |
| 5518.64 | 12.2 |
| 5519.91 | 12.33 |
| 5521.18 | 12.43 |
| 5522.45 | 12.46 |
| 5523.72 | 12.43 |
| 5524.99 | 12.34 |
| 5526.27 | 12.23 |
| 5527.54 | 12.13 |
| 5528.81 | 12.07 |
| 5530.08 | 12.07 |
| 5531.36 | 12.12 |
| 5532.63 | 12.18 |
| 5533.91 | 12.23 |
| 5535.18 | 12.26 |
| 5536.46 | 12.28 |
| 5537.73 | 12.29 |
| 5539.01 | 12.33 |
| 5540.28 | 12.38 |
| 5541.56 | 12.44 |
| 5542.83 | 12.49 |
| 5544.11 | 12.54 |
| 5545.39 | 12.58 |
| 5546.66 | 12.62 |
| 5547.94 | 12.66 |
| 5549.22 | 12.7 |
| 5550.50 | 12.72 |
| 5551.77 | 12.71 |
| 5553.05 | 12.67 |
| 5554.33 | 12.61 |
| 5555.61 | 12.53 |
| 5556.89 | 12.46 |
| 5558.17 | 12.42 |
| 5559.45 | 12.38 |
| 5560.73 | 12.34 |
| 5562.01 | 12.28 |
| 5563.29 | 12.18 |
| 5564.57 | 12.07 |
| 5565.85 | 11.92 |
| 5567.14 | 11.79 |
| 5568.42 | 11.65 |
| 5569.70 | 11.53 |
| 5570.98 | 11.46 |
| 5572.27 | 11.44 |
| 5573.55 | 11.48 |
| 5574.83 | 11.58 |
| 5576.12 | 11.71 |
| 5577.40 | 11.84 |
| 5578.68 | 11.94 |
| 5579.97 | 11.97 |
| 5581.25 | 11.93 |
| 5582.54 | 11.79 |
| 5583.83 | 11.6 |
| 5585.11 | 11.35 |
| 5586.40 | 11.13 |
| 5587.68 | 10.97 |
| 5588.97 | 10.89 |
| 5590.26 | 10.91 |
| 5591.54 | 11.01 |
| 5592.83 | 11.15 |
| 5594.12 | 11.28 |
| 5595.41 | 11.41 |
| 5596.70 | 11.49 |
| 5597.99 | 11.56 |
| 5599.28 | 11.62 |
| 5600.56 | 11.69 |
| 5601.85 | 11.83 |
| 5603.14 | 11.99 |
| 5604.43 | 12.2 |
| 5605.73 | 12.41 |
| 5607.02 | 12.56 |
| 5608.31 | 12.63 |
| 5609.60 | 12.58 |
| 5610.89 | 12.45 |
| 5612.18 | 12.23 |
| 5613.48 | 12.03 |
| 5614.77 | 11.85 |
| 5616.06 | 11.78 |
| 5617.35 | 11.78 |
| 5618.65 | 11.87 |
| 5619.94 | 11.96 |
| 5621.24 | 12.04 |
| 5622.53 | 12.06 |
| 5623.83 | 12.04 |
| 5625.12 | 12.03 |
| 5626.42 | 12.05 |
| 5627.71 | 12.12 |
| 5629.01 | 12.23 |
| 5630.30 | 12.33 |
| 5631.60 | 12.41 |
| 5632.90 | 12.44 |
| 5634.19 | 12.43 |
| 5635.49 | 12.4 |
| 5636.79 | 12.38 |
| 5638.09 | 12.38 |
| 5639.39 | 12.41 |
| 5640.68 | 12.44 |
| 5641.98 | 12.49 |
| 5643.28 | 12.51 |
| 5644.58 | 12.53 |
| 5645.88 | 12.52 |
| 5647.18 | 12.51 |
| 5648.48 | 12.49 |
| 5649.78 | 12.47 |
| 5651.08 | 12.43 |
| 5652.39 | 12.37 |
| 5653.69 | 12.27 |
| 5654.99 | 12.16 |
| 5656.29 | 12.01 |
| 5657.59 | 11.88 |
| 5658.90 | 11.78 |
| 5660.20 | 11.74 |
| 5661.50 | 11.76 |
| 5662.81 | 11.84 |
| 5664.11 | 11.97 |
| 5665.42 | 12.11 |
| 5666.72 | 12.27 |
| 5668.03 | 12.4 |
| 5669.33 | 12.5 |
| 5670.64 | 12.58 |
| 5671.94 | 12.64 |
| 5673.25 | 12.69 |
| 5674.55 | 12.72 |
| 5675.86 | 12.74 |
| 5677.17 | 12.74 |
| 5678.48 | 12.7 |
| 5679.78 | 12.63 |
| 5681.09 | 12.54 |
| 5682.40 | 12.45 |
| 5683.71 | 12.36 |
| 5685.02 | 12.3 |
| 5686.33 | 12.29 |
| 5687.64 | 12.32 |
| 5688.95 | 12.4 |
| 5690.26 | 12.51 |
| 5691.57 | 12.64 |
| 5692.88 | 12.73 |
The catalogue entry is 0.06 mag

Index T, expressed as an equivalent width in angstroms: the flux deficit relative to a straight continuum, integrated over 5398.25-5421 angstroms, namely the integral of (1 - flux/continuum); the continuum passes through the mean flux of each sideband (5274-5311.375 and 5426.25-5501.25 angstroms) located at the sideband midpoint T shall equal 1.3 angstroms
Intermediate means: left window 11.5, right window 11.9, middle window 11.1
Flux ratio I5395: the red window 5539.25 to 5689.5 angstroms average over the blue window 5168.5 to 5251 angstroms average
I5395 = 1.32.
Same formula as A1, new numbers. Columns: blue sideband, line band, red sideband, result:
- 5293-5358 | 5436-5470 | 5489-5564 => 0.008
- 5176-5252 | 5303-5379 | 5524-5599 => -0.112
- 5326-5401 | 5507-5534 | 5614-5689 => -0.018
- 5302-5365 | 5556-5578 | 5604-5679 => 0.019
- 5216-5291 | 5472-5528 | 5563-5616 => -0.052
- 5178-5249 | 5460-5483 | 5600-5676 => -0.073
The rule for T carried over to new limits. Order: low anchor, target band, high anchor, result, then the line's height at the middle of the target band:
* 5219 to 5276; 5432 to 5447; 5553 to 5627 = -0.77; 11.3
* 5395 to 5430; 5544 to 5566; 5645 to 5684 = -1.12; 11.9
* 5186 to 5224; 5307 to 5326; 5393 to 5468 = -3.07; 10.3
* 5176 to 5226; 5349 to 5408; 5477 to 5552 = -4.67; 10.7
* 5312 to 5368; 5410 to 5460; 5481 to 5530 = 0.83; 11.9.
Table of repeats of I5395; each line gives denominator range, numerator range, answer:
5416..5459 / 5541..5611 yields 1.02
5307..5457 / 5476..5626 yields 1.04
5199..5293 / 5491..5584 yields 1.16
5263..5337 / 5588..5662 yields 1.09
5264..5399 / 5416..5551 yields 1.06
